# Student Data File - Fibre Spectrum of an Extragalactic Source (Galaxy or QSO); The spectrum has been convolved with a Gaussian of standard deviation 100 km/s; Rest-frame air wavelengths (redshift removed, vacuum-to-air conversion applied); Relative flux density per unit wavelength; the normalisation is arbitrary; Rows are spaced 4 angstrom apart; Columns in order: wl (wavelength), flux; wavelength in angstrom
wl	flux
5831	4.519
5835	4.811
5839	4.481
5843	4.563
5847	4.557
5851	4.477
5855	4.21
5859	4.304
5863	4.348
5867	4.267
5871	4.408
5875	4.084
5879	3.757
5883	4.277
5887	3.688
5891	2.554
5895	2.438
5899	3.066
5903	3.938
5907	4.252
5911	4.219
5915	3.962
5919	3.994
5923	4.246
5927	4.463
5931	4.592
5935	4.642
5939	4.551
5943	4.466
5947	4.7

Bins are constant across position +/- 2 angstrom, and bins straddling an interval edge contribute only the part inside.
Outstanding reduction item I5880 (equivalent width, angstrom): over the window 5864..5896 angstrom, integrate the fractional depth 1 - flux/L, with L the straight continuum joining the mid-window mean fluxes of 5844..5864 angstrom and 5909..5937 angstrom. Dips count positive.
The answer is 4.5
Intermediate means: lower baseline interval 4.39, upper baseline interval 4.3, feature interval 3.74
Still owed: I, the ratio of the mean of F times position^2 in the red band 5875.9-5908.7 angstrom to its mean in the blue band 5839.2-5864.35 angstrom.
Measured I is 0.81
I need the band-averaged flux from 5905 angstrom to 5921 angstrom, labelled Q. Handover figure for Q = 4.11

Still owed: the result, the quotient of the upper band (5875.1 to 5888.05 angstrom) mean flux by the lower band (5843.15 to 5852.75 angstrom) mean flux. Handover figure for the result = 0.87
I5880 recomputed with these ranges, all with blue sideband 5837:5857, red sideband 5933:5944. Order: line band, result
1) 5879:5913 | 7.14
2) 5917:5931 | 0.80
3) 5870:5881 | 1.07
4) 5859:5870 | 0.40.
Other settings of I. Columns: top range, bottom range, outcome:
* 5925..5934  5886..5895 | 1.58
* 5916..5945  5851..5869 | 1.05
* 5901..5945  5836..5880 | 1.01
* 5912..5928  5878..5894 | 1.20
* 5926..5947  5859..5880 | 1.11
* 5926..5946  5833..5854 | 1.03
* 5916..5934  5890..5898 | 1.71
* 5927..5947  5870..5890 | 1.18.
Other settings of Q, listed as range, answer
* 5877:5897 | 3.34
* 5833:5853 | 4.58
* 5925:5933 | 4.53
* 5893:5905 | 3.15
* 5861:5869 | 4.31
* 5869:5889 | 4.04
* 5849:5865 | 4.33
